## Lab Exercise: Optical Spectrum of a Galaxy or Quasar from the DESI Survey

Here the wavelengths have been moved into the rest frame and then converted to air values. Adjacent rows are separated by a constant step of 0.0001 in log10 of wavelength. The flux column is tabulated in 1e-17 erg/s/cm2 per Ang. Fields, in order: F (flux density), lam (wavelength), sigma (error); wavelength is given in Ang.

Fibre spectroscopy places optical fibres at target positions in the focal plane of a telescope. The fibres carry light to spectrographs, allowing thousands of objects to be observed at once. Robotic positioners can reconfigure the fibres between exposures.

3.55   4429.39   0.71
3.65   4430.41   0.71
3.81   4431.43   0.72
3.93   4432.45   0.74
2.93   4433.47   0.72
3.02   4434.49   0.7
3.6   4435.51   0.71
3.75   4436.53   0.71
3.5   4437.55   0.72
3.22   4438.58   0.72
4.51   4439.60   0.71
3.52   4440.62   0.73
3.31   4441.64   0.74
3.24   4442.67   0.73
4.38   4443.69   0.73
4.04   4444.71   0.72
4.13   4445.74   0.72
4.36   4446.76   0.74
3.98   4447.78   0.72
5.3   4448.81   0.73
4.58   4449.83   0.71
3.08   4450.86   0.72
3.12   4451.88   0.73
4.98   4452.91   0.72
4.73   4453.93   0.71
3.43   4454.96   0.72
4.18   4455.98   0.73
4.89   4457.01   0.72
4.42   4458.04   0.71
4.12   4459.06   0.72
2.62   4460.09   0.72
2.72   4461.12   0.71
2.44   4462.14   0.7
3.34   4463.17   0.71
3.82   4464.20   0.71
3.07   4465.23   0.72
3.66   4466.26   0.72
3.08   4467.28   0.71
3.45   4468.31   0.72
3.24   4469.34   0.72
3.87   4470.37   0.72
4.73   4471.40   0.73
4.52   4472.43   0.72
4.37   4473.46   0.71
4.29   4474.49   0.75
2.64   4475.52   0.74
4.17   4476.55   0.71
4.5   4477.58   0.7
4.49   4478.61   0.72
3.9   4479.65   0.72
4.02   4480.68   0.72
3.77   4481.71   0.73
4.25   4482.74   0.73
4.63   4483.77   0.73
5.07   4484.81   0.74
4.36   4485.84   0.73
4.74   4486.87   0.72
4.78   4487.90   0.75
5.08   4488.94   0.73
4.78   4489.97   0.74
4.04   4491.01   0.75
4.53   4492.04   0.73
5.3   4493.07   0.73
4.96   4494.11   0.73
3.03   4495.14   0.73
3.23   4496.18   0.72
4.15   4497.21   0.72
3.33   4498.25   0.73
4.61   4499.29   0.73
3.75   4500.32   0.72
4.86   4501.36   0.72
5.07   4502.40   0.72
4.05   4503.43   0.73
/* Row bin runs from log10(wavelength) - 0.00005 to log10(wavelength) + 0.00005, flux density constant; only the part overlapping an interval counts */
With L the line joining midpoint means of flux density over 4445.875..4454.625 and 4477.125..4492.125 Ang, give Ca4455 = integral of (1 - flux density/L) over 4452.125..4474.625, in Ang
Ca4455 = 2.7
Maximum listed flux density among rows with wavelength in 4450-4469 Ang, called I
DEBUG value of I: 4.98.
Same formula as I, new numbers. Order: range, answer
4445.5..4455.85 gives 5.3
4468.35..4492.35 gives 5.08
